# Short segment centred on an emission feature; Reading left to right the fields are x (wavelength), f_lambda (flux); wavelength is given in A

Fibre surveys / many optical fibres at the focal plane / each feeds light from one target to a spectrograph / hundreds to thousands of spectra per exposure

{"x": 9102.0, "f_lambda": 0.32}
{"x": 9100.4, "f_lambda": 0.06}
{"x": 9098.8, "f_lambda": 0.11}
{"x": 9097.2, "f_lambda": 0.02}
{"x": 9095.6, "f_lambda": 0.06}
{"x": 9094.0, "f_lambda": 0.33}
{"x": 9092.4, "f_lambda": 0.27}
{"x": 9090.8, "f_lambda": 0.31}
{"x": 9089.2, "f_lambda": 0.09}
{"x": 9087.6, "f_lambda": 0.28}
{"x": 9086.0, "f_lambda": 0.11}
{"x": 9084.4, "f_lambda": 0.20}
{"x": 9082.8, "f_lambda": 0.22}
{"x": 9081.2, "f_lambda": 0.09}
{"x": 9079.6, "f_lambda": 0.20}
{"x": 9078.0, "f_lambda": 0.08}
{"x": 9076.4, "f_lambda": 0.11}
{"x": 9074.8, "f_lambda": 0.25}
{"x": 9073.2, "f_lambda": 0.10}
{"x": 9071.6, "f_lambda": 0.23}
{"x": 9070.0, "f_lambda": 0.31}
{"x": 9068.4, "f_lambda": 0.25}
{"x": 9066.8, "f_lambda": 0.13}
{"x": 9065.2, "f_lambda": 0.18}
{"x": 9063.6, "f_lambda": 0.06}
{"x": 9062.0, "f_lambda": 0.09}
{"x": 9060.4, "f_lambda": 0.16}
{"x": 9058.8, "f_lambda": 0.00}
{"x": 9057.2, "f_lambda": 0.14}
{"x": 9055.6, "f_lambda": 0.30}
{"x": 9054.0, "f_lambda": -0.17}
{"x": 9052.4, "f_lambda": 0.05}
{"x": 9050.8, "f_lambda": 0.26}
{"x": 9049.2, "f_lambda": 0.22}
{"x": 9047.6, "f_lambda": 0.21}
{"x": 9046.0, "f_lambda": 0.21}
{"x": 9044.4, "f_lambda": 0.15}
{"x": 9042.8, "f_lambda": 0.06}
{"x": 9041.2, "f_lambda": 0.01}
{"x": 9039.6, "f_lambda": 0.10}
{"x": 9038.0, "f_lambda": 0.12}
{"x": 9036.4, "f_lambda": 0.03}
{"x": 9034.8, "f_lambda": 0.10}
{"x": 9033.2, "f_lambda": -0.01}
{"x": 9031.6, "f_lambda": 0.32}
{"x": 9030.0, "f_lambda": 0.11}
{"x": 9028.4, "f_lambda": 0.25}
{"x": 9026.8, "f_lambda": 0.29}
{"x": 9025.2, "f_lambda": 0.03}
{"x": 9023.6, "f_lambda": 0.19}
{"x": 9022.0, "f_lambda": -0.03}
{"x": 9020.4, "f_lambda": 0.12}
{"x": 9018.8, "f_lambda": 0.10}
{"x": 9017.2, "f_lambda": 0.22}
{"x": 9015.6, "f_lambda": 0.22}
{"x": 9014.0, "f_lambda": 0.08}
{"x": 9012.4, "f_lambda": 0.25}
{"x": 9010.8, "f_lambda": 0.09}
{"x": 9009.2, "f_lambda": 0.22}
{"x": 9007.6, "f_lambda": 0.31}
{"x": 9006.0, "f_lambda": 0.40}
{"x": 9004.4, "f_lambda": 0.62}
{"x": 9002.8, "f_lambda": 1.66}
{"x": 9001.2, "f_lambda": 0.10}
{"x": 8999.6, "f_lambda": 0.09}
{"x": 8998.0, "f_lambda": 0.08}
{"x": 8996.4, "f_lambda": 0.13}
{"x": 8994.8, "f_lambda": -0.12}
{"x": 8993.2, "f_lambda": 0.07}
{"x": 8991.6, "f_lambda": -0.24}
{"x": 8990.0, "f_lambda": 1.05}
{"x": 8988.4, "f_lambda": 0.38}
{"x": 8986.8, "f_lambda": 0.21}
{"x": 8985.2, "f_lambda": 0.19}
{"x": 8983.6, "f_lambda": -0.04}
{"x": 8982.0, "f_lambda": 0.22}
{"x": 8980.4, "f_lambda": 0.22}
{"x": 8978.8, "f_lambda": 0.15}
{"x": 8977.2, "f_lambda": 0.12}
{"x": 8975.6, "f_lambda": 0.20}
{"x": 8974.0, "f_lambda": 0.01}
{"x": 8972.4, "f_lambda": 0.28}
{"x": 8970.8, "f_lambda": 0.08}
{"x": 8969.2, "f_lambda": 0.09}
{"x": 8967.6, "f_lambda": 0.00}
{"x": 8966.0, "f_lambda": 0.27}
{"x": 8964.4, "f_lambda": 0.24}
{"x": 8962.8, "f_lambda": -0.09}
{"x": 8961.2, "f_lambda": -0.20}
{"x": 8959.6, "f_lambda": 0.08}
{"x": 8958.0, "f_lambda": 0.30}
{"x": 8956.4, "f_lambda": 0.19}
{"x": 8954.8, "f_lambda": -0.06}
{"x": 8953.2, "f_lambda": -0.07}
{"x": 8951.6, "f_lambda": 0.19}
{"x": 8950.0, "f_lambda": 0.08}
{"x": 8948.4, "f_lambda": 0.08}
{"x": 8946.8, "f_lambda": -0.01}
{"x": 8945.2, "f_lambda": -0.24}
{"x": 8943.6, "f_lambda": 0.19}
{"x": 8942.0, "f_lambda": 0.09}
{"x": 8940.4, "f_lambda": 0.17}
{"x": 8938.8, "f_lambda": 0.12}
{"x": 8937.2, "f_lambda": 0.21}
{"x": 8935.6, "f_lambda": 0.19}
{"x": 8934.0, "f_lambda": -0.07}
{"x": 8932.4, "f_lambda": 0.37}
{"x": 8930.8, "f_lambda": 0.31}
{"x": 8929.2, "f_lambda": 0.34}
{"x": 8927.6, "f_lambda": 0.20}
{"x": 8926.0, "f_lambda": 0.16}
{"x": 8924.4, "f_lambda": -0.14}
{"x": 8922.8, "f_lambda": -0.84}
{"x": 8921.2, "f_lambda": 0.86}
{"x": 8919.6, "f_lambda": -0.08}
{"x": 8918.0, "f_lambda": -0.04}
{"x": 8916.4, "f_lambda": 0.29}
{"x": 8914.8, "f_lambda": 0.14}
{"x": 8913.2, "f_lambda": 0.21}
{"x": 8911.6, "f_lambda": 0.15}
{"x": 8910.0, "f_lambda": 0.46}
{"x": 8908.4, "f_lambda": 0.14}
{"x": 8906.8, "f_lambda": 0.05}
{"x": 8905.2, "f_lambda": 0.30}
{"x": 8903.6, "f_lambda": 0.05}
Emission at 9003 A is Hbeta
